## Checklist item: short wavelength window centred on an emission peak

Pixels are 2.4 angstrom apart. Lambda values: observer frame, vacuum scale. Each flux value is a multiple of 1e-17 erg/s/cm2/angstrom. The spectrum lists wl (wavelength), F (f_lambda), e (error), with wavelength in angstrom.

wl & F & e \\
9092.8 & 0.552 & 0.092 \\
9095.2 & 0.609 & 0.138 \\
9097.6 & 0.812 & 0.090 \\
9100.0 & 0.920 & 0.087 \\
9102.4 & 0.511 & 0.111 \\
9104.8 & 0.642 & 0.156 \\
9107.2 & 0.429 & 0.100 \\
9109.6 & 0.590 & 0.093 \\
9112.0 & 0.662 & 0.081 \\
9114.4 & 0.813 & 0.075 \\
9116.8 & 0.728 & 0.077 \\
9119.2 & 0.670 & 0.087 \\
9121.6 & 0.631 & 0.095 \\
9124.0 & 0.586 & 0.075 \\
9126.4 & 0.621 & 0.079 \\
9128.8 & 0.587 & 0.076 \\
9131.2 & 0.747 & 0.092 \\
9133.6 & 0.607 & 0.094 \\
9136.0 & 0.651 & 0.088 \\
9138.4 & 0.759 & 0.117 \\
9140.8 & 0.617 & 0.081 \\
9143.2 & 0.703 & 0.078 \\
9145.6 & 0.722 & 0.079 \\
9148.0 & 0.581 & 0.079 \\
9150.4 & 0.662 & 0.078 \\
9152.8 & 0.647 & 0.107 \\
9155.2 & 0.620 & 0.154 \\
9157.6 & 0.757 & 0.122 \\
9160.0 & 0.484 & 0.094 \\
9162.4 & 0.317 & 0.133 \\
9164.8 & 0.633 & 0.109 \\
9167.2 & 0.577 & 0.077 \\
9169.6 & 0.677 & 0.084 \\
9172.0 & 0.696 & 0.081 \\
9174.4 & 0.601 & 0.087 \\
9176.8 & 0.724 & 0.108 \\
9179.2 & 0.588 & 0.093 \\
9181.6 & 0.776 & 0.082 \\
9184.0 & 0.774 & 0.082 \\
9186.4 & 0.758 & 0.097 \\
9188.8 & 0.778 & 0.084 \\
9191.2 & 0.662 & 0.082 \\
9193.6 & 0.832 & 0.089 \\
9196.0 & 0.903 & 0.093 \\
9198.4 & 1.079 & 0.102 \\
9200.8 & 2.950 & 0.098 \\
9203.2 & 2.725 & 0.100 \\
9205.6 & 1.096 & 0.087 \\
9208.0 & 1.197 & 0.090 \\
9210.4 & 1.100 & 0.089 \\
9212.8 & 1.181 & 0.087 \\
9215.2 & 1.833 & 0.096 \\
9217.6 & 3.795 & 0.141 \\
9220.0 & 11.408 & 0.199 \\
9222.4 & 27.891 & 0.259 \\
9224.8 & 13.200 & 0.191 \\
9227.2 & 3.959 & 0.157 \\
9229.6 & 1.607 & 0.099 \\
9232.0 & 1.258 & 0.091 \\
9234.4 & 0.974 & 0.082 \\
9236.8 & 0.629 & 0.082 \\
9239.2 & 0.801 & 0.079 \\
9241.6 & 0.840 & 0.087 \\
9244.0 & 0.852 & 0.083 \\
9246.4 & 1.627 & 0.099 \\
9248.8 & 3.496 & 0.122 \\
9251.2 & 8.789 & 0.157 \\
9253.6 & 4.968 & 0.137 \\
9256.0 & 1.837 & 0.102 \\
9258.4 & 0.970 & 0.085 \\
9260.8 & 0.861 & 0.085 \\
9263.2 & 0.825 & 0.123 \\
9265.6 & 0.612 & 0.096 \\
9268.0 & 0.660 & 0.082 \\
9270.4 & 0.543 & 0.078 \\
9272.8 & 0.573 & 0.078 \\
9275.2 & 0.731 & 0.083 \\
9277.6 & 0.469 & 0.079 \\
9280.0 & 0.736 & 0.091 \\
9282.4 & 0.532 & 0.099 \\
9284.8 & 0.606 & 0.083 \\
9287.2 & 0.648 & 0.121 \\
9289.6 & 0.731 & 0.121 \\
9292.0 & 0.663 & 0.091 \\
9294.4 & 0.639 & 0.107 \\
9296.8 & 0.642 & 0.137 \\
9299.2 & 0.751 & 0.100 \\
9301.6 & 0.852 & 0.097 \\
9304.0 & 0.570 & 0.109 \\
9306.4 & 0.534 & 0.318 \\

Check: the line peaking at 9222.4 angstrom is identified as H-alpha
